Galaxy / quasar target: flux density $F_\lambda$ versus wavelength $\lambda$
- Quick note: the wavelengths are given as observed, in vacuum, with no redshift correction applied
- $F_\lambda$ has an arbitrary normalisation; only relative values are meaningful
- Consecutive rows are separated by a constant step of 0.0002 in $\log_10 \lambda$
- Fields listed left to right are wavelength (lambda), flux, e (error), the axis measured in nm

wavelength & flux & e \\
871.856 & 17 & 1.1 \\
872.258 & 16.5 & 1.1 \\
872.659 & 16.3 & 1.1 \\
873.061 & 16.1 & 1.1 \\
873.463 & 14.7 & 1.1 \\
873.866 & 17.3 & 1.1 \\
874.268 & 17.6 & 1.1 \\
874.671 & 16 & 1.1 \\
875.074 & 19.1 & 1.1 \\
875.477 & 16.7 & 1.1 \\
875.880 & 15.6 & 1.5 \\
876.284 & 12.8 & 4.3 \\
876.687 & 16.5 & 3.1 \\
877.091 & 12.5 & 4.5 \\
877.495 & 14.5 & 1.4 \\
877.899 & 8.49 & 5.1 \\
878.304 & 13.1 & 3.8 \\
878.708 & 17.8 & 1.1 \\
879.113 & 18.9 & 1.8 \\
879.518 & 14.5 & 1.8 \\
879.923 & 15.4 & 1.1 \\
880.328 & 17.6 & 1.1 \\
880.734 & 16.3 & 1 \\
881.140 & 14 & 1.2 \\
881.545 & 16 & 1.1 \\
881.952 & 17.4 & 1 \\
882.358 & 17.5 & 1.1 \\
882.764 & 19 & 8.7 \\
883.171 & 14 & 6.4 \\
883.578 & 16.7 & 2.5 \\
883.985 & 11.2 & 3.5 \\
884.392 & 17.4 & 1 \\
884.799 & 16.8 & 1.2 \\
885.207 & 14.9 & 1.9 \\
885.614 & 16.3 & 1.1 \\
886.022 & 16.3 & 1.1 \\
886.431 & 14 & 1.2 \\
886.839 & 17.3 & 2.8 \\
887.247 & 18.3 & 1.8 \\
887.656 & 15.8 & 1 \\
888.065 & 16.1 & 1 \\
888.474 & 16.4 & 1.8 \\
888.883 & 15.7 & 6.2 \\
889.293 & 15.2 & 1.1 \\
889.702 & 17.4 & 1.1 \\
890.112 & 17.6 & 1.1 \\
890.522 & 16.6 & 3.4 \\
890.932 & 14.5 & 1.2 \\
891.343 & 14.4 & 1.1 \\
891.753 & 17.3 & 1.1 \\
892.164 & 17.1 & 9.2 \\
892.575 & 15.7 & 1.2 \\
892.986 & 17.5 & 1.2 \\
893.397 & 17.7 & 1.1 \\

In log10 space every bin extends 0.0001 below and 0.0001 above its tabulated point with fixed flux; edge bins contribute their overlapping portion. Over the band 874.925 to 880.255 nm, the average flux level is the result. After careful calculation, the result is 15.1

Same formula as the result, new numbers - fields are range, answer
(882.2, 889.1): 16.1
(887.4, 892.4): 16.2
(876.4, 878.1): 13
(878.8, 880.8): 16.6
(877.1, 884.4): 15.4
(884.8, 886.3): 15.9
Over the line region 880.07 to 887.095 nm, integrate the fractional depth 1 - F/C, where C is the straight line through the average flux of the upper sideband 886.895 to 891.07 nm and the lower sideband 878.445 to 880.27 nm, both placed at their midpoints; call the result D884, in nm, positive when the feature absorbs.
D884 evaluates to 0.20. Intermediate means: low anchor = 16.6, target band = 16.1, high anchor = 16.4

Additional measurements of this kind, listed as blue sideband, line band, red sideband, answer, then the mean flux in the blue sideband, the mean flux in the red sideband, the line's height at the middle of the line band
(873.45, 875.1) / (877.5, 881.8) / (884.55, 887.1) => 0.341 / 17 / 16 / 16.5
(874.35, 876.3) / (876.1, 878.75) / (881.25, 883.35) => 0.496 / 16.4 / 16.7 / 16.5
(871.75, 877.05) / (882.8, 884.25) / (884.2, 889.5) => 0.134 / 16.2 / 16.2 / 16.2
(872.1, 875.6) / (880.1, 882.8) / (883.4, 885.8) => -0.137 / 16.7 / 15.5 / 15.9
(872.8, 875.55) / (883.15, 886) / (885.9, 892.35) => 0.162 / 16.8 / 16.2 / 16.4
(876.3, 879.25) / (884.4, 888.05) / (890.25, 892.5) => -0.212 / 14.3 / 16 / 15.4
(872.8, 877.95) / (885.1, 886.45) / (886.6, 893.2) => 0.045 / 15.4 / 16.4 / 16.1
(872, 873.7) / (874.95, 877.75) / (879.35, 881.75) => 0.119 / 16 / 15.6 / 15.8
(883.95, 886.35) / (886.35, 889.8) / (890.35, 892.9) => -0.098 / 15.7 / 16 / 15.8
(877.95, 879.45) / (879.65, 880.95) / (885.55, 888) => -0.047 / 15.6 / 16.3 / 15.7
